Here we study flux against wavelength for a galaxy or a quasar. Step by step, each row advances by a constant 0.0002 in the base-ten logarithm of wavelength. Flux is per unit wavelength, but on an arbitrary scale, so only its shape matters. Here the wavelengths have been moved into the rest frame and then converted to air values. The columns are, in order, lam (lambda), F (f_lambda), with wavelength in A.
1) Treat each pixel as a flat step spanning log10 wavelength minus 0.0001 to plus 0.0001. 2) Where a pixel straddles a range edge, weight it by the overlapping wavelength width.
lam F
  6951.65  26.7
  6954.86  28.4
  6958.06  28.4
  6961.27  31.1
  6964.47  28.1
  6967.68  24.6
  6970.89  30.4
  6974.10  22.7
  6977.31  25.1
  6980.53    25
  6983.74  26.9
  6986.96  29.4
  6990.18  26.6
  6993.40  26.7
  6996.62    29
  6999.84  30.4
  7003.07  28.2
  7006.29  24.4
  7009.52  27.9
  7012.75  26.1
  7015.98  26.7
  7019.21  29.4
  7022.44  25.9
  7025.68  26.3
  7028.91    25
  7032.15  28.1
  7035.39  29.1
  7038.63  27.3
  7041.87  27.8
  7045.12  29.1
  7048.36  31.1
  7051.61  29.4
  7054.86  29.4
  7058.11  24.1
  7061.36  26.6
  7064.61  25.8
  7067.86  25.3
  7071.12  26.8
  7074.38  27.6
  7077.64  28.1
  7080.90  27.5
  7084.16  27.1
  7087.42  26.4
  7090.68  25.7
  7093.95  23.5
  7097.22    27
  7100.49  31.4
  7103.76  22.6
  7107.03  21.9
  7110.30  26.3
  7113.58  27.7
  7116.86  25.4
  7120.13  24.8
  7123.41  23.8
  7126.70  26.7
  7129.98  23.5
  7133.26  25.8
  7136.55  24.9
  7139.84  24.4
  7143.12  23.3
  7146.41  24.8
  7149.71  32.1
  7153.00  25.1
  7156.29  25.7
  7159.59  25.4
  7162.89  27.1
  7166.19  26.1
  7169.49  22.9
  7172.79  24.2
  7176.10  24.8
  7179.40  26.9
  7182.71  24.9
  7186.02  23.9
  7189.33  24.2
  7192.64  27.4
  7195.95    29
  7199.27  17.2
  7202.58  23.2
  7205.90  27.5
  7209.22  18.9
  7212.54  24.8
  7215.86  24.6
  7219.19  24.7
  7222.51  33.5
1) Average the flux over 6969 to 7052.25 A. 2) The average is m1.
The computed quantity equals 27.4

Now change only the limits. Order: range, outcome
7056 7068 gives 25.6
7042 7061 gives 28.4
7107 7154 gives 25.5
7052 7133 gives 26.1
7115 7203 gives 25.1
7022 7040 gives 27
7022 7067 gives 27.5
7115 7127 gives 25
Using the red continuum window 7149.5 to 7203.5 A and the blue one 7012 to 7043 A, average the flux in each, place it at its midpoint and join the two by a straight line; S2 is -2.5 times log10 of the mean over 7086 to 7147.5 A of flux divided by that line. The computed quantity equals 0.03 mag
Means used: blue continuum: 27.2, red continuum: 25.1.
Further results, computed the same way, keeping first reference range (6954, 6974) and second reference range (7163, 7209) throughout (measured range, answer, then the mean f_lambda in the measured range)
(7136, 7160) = -0.022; 25.8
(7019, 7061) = -0.034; 27.8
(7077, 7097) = -0.006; 26.3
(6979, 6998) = 0.017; 27.3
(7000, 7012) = 0.009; 27.2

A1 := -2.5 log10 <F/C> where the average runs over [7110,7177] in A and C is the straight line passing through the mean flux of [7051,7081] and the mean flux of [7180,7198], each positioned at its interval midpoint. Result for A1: 0.031 mag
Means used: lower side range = 27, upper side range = 25.7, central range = 25.5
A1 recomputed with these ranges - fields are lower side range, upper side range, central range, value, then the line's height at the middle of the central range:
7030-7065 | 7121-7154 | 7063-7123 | 0.02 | 26.7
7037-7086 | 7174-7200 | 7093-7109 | 0.06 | 26.7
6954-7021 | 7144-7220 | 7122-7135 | 0.03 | 25.7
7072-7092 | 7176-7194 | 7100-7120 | 0.05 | 26.6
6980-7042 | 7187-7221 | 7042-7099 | -0.03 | 26.4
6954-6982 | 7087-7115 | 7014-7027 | -0.02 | 26.6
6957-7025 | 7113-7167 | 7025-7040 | -0.02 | 26.8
